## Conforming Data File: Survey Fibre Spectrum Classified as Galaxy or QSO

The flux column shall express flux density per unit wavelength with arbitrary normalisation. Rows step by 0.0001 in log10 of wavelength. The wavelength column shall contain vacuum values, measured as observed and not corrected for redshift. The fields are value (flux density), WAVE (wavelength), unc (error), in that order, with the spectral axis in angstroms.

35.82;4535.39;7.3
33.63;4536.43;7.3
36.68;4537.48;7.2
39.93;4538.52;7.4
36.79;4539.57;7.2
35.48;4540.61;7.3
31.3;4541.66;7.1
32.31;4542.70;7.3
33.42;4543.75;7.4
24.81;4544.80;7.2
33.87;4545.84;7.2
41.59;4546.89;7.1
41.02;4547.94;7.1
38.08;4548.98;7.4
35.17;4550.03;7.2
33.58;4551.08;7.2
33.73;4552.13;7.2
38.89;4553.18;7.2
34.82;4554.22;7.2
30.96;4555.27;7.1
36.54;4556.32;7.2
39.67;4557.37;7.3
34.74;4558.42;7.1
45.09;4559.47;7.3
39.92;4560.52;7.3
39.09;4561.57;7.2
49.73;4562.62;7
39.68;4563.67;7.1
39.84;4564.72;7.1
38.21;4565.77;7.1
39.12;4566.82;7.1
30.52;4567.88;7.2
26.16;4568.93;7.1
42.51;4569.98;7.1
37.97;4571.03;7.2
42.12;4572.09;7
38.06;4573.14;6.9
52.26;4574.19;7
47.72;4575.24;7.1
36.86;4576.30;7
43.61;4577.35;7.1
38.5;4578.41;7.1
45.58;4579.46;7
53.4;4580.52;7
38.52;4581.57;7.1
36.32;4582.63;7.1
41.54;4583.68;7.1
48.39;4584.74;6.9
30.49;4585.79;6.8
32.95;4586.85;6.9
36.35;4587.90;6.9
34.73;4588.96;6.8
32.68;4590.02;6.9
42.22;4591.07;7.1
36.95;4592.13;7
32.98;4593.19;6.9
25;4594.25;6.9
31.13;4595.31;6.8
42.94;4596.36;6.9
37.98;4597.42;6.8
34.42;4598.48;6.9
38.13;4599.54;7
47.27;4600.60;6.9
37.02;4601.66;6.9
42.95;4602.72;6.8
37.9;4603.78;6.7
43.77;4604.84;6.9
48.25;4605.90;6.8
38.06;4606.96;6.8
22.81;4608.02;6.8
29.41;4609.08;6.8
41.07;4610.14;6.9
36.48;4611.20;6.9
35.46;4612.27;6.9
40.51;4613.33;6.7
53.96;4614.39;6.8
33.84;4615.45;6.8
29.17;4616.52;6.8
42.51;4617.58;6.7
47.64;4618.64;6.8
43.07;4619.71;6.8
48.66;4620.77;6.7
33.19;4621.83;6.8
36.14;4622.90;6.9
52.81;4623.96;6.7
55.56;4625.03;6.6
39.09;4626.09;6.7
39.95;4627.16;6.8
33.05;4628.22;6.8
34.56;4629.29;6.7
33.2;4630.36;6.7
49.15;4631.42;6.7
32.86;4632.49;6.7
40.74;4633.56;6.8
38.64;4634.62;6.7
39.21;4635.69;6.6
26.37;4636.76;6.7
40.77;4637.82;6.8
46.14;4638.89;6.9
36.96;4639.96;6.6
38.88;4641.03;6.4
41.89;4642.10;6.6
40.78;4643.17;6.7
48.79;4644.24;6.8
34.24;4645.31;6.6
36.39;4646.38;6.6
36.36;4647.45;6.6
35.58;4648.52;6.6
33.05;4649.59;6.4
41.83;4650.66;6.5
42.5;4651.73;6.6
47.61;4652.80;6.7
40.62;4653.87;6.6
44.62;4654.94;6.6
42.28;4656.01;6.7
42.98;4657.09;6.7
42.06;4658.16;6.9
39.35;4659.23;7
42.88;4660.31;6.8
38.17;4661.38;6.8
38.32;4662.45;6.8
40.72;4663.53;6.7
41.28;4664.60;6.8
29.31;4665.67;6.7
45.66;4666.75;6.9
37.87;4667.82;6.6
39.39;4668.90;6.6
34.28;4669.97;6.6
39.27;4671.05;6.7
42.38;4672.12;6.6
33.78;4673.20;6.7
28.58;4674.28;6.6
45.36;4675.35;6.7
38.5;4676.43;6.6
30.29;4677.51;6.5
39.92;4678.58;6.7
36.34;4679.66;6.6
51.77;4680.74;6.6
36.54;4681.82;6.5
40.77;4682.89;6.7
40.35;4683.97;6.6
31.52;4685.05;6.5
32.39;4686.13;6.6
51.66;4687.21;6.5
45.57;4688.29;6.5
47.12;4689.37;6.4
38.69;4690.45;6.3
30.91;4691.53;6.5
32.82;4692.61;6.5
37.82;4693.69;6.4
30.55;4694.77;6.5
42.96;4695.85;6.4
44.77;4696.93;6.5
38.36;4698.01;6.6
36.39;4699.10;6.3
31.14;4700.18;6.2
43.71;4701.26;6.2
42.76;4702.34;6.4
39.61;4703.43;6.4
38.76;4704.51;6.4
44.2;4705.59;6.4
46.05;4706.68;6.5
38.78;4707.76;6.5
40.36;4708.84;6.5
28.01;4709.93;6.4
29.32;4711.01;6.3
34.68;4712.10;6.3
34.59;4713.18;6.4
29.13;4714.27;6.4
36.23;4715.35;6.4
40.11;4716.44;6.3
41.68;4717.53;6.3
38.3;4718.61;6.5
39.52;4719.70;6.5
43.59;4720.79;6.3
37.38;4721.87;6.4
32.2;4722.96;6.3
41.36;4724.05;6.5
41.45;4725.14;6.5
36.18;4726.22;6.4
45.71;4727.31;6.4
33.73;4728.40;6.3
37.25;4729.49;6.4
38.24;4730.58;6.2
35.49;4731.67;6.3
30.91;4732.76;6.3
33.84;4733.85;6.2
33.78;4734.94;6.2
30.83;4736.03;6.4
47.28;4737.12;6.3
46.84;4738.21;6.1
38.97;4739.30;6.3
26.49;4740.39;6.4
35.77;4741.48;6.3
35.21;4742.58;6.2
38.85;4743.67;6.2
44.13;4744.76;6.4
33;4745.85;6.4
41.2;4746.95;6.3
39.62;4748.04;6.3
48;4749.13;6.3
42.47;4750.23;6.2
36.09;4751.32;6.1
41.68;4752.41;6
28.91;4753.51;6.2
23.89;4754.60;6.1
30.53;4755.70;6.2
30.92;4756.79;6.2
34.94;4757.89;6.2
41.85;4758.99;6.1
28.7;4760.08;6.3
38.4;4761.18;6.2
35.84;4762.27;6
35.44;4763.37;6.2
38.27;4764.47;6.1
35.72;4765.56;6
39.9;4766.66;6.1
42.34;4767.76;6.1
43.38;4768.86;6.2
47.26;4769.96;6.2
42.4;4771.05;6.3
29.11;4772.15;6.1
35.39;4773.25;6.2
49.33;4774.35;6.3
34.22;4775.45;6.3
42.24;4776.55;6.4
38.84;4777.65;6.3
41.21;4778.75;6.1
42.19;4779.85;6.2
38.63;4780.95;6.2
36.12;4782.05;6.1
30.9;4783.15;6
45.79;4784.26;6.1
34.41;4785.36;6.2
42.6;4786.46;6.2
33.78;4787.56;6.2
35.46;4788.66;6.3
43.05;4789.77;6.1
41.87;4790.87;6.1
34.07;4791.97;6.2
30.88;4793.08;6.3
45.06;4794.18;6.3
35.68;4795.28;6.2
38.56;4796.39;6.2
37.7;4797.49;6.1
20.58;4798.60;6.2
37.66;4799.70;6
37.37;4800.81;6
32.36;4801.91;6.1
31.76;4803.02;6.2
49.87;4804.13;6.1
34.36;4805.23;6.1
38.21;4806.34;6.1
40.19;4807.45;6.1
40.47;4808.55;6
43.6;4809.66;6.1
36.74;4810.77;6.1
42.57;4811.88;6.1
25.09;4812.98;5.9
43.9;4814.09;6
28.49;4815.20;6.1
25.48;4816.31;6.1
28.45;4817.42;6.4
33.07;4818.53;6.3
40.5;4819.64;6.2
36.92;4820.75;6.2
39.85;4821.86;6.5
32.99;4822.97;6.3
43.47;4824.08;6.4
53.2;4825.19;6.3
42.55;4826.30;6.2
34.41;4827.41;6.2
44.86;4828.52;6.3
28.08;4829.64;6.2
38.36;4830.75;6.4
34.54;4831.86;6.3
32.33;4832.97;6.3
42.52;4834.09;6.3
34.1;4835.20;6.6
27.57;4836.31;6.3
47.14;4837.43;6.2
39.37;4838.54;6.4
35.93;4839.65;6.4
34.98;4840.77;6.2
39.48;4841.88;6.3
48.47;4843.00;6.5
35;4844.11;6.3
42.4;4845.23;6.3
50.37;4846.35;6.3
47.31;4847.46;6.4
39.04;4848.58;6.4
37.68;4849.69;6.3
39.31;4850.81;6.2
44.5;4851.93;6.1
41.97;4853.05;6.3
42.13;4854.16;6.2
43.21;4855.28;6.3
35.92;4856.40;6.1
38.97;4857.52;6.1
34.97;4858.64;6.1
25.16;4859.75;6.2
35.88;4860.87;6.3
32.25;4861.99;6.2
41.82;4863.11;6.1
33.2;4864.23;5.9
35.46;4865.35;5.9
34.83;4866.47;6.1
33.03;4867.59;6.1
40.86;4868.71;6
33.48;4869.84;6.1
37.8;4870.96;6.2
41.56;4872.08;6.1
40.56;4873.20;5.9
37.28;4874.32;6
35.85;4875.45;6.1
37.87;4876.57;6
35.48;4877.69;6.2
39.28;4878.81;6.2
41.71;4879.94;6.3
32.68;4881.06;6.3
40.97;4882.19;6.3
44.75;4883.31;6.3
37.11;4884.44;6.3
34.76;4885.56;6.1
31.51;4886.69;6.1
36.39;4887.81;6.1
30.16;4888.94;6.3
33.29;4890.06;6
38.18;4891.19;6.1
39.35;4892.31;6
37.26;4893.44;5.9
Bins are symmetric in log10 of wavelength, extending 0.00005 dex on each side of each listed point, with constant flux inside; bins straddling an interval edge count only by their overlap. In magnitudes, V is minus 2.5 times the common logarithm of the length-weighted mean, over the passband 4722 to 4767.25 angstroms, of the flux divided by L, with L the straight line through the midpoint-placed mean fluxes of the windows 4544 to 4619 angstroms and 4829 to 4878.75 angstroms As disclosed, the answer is 0.037 mag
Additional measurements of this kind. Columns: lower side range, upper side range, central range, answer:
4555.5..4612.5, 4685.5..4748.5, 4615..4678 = -0.03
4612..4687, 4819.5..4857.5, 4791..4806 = 0.10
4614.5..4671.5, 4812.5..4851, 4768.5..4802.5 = 0.01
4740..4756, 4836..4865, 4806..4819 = 0.08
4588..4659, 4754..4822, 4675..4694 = -0.03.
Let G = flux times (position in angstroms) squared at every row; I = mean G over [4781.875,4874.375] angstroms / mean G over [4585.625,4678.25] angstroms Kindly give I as 1.05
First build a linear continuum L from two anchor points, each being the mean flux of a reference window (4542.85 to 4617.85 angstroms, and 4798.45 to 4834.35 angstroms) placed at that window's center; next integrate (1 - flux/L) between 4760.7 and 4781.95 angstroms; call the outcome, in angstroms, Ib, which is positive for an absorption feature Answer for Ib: -1.28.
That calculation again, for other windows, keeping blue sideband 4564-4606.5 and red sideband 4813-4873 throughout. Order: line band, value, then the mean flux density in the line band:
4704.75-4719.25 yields 0.52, 37.1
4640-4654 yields -0.36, 39.8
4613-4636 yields -1.14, 40.8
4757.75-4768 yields 0.30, 37.1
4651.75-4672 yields -0.92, 40.5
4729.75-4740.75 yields 0.54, 36.5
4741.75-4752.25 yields -0.42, 39.8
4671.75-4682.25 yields 0.09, 38.3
